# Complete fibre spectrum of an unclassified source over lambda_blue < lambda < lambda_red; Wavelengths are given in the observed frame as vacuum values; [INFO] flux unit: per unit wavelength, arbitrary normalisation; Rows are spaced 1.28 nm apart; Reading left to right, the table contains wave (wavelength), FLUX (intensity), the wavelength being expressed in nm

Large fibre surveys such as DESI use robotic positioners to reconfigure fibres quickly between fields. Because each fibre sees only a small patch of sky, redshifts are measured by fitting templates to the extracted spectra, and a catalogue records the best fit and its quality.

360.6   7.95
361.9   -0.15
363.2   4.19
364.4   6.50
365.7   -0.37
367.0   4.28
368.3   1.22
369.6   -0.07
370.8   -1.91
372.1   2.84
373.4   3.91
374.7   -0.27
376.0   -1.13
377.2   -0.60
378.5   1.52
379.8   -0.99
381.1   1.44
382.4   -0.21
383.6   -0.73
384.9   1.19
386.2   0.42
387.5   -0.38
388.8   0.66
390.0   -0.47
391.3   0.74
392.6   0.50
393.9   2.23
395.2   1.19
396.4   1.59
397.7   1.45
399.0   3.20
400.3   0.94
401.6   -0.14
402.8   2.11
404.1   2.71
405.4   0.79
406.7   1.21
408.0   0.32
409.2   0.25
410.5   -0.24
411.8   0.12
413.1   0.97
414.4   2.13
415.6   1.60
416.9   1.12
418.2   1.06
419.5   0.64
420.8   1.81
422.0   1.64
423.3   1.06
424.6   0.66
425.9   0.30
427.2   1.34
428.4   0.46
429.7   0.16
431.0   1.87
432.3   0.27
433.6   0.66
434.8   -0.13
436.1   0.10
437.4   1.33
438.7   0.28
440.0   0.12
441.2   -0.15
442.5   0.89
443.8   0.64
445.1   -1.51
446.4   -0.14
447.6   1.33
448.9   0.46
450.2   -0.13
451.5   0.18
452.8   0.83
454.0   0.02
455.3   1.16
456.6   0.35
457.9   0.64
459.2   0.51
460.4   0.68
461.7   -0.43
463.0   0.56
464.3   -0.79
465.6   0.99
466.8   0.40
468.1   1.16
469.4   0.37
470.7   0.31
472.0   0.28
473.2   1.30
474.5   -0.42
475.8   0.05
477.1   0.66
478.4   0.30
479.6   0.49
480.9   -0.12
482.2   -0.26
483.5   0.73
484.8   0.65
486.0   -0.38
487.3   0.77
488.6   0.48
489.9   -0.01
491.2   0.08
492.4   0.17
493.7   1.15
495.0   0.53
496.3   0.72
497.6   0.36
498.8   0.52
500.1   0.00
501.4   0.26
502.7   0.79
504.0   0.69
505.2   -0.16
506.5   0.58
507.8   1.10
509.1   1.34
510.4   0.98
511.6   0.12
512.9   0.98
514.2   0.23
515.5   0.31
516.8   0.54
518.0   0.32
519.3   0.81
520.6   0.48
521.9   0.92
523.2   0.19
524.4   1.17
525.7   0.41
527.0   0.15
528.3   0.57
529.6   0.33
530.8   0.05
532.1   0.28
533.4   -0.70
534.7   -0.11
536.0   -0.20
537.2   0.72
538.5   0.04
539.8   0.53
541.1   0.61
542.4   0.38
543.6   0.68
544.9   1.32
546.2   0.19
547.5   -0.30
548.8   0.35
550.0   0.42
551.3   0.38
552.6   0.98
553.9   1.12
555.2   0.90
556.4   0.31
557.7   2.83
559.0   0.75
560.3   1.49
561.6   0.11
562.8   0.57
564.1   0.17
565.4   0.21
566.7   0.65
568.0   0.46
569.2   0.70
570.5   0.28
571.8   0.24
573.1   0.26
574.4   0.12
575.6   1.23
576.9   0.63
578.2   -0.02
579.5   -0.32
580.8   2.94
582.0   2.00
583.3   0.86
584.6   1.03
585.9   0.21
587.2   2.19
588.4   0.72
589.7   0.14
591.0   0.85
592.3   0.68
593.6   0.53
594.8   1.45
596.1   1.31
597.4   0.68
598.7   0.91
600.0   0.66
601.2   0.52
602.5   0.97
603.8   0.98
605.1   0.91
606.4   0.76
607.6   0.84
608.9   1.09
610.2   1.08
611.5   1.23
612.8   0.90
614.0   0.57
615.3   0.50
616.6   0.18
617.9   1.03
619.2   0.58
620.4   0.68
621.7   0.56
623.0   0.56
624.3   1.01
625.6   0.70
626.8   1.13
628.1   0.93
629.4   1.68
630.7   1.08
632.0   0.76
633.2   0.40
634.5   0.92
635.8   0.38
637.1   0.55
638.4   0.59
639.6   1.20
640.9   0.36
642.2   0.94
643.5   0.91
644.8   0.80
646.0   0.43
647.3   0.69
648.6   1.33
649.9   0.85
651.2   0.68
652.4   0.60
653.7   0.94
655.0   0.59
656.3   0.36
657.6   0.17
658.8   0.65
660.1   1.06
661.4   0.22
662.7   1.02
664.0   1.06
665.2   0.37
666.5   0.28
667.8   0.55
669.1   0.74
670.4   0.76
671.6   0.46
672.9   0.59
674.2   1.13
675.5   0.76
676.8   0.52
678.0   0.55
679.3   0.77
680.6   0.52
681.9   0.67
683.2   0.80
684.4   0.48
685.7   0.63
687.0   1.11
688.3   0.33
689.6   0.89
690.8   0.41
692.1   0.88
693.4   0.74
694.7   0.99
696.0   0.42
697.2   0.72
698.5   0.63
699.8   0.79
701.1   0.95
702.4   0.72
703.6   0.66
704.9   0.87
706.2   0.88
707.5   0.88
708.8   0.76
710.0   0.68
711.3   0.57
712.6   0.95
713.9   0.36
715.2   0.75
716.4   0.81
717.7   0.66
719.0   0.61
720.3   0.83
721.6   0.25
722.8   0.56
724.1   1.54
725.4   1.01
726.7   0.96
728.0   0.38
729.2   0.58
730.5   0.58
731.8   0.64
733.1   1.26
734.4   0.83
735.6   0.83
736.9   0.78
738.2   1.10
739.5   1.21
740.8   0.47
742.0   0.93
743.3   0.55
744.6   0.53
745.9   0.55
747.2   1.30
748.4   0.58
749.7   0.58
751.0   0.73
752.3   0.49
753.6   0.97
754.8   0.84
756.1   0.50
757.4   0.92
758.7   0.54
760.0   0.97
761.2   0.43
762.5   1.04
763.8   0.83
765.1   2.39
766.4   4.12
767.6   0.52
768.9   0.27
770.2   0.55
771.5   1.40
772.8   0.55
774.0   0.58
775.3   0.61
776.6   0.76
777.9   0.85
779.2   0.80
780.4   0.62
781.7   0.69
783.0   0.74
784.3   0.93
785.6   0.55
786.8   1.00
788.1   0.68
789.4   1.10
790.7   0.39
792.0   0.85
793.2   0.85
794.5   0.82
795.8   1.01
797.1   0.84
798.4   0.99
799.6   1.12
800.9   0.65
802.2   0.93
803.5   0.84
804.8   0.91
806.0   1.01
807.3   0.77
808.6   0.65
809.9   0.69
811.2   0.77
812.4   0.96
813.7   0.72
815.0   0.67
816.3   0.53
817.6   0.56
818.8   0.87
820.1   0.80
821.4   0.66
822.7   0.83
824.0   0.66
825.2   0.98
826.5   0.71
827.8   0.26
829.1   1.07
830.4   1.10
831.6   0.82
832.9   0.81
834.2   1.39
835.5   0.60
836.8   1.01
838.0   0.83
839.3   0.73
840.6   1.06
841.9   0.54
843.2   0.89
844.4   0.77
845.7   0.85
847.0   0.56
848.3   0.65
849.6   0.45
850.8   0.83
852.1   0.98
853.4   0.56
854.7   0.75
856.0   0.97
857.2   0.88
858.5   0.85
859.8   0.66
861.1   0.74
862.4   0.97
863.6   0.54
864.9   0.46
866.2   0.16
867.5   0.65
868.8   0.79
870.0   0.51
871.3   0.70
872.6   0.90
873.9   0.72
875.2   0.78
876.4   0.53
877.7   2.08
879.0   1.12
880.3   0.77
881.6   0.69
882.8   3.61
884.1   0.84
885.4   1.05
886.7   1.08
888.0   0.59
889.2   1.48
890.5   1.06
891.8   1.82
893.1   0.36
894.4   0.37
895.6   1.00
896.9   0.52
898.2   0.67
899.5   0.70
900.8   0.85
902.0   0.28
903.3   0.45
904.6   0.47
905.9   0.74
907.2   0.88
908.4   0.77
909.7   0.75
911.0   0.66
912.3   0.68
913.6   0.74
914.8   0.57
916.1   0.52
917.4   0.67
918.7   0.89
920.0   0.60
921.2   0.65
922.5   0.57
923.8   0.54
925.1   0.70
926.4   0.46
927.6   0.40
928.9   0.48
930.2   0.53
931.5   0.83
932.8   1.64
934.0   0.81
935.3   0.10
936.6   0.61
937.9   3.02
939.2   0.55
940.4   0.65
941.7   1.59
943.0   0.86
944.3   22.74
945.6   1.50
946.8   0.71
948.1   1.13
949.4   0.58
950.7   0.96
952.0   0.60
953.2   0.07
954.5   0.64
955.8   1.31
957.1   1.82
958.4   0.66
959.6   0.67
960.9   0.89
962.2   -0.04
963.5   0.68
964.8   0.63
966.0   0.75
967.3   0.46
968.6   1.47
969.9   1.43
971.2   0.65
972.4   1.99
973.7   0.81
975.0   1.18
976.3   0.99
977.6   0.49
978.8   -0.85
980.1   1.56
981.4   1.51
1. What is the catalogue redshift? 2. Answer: 1.054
